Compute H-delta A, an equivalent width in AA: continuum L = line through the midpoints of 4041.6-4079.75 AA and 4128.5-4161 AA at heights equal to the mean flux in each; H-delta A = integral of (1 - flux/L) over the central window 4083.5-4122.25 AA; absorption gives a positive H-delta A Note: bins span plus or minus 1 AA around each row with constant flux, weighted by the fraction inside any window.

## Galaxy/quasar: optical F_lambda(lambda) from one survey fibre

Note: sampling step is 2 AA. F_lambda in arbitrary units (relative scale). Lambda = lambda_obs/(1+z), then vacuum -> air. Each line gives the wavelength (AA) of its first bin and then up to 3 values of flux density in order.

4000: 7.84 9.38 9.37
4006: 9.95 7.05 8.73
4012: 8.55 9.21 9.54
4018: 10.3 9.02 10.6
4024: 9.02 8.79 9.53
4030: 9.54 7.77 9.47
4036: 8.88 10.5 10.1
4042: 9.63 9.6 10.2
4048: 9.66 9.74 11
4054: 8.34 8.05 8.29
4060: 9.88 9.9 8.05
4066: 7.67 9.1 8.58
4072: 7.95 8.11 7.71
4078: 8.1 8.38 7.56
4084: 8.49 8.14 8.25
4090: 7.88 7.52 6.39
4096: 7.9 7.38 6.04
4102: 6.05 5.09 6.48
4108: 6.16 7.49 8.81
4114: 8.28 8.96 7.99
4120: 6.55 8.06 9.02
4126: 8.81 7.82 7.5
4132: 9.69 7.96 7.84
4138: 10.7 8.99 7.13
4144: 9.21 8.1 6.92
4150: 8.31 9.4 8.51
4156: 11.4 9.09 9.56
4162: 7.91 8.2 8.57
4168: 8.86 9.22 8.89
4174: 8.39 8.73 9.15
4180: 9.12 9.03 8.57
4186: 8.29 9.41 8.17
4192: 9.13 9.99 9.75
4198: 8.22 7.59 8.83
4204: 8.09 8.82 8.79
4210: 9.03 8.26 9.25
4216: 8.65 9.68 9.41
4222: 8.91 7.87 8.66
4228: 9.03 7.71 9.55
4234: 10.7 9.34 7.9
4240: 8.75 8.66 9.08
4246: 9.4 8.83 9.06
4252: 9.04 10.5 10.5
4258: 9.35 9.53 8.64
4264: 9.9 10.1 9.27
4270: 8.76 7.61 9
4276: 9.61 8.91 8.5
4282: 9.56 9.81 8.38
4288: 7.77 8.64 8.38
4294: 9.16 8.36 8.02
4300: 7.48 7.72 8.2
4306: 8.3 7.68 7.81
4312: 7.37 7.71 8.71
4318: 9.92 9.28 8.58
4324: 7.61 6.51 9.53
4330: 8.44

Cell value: 6.4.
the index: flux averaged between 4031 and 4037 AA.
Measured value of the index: 8.71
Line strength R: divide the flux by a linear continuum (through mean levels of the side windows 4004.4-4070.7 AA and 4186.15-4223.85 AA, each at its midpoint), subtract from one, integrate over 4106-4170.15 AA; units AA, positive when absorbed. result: 4.1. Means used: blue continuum 9.22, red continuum 8.85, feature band 8.43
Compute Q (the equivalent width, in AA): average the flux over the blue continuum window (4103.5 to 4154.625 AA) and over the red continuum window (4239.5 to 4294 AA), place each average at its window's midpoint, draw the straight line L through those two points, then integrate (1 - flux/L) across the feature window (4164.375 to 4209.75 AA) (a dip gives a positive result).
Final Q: -1.5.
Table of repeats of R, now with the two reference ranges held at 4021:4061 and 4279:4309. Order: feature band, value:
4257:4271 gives -1.4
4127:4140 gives 0.6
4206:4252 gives -1.4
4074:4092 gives 2.4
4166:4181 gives 0.0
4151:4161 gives -0.7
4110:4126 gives 1.6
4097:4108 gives 3.6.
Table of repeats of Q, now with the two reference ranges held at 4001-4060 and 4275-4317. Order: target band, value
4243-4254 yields -0.8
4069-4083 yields 1.7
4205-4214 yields -0.1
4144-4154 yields 0.7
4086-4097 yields 1.8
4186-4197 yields -0.6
